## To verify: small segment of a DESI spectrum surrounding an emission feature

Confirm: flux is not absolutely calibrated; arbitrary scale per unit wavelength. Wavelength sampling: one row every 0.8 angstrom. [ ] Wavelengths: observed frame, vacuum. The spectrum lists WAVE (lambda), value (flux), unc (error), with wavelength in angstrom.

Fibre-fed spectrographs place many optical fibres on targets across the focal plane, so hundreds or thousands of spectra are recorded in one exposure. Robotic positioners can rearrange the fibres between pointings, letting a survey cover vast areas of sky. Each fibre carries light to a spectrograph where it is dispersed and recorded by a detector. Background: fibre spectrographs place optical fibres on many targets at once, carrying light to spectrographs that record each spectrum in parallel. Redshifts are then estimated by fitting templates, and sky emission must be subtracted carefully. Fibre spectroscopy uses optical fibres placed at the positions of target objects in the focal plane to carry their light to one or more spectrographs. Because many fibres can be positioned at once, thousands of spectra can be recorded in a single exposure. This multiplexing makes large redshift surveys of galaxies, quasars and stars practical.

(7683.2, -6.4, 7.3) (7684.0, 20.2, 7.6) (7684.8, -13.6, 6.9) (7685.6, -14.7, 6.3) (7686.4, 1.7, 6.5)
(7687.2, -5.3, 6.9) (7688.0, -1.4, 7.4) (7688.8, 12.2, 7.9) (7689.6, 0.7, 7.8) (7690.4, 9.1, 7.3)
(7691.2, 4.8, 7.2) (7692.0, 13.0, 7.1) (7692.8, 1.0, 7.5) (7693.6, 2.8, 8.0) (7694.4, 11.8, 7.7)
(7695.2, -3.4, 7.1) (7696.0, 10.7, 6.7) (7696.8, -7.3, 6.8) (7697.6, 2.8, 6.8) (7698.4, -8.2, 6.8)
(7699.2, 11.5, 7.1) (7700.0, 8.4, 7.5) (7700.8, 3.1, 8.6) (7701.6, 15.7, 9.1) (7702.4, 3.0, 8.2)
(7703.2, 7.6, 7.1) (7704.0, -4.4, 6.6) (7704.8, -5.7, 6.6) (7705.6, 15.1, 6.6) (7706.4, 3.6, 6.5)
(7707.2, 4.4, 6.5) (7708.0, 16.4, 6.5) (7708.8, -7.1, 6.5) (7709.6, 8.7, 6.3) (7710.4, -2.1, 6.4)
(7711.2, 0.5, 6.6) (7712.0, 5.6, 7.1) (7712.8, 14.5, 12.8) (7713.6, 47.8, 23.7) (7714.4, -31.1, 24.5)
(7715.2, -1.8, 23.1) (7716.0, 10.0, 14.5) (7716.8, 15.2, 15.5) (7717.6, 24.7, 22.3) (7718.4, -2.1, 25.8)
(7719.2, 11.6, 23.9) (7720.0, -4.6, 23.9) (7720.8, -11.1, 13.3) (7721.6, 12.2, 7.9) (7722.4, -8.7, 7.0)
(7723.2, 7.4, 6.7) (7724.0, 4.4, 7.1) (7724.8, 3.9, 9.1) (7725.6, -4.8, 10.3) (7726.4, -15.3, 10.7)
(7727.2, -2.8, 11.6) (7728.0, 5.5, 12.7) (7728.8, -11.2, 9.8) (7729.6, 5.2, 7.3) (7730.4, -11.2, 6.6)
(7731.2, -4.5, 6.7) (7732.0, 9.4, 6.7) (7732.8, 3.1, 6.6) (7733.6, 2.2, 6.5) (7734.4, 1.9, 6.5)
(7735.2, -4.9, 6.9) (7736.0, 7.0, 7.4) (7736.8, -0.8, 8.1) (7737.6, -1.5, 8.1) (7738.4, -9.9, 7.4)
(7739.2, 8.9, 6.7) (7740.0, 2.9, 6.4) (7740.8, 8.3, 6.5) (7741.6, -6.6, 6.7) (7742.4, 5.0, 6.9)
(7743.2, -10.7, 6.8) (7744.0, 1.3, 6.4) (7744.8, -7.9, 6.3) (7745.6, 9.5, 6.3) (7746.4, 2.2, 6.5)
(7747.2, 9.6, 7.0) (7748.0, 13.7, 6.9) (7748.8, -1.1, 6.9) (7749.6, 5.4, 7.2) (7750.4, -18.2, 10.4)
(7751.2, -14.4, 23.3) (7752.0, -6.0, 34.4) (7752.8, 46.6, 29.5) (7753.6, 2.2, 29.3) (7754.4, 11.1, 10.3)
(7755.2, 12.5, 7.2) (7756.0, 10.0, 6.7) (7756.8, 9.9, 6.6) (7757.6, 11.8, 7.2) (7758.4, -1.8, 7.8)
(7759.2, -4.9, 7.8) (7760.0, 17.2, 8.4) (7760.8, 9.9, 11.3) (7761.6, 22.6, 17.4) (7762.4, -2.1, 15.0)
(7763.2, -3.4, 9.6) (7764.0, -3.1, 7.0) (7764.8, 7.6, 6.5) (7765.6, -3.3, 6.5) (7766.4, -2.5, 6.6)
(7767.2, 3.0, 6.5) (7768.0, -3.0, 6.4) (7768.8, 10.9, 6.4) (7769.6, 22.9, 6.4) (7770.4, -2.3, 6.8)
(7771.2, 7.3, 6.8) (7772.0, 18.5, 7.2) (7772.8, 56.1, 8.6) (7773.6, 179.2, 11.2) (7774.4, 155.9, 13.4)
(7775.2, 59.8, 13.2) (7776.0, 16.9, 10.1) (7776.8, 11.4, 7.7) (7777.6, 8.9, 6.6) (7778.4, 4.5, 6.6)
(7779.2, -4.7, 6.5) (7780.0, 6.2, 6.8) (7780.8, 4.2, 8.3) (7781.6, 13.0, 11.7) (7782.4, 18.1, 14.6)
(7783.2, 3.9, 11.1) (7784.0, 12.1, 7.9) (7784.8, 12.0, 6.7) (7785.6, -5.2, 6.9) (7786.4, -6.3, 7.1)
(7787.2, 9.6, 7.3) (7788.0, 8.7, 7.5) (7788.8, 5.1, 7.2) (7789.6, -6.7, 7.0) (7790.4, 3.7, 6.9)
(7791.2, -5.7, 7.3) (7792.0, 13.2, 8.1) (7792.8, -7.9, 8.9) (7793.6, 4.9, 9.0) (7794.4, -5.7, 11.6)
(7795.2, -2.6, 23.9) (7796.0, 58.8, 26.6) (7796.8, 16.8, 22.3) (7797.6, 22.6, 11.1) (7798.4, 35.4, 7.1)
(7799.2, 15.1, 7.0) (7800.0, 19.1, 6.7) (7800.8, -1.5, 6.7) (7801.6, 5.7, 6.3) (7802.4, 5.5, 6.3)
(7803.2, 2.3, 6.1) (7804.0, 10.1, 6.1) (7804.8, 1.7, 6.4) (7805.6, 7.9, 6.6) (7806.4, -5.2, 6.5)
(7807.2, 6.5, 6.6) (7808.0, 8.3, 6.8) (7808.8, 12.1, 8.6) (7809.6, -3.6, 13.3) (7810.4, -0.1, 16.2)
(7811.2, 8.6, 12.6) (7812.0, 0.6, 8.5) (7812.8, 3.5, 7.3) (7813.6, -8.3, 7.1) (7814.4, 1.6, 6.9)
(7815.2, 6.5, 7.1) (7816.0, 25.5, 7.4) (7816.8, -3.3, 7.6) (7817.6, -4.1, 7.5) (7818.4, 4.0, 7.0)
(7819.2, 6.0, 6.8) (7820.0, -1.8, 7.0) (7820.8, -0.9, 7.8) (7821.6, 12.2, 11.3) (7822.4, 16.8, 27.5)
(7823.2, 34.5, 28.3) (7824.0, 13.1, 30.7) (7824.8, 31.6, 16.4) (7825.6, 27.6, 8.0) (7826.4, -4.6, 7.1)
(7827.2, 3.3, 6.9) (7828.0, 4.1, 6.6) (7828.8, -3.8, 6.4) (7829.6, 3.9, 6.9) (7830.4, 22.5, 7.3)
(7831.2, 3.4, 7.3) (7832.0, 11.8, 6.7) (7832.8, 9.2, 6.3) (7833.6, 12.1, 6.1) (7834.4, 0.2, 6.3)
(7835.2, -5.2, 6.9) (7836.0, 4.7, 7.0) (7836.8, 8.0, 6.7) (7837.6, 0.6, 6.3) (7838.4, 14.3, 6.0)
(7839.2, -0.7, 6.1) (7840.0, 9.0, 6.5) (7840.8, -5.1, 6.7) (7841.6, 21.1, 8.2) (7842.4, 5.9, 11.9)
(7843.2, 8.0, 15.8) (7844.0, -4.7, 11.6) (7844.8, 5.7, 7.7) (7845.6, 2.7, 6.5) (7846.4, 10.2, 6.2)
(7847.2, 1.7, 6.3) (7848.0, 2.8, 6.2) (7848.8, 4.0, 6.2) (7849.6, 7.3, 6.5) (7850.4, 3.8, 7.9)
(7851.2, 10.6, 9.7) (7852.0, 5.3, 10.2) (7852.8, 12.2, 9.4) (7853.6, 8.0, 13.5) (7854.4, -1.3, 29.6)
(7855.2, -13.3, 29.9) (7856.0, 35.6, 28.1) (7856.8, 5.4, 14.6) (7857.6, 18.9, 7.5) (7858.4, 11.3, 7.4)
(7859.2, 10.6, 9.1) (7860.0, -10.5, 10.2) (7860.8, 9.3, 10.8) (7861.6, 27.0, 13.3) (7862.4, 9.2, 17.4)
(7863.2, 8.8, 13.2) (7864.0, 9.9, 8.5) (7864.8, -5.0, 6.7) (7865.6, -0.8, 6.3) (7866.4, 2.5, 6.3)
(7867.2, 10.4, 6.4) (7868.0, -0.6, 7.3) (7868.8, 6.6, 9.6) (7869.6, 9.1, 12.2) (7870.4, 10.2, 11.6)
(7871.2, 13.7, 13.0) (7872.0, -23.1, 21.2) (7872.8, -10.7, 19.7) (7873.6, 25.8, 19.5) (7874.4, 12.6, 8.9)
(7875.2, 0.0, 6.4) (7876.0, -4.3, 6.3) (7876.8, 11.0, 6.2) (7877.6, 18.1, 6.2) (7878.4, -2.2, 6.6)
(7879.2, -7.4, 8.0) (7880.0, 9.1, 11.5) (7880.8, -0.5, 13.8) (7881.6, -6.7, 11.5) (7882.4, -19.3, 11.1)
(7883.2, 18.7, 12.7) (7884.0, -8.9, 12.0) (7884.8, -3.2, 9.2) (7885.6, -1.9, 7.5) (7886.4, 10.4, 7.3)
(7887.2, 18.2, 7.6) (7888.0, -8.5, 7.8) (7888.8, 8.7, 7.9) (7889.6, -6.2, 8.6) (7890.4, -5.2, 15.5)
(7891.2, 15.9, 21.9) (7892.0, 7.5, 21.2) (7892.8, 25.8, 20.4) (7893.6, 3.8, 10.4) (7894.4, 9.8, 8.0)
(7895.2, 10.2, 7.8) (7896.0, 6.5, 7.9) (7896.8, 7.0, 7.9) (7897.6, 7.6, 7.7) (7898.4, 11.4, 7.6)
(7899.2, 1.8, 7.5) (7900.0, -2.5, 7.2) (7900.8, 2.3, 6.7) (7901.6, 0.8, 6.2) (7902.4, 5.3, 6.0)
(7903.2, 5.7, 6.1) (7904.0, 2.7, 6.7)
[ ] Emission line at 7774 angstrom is H-alpha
